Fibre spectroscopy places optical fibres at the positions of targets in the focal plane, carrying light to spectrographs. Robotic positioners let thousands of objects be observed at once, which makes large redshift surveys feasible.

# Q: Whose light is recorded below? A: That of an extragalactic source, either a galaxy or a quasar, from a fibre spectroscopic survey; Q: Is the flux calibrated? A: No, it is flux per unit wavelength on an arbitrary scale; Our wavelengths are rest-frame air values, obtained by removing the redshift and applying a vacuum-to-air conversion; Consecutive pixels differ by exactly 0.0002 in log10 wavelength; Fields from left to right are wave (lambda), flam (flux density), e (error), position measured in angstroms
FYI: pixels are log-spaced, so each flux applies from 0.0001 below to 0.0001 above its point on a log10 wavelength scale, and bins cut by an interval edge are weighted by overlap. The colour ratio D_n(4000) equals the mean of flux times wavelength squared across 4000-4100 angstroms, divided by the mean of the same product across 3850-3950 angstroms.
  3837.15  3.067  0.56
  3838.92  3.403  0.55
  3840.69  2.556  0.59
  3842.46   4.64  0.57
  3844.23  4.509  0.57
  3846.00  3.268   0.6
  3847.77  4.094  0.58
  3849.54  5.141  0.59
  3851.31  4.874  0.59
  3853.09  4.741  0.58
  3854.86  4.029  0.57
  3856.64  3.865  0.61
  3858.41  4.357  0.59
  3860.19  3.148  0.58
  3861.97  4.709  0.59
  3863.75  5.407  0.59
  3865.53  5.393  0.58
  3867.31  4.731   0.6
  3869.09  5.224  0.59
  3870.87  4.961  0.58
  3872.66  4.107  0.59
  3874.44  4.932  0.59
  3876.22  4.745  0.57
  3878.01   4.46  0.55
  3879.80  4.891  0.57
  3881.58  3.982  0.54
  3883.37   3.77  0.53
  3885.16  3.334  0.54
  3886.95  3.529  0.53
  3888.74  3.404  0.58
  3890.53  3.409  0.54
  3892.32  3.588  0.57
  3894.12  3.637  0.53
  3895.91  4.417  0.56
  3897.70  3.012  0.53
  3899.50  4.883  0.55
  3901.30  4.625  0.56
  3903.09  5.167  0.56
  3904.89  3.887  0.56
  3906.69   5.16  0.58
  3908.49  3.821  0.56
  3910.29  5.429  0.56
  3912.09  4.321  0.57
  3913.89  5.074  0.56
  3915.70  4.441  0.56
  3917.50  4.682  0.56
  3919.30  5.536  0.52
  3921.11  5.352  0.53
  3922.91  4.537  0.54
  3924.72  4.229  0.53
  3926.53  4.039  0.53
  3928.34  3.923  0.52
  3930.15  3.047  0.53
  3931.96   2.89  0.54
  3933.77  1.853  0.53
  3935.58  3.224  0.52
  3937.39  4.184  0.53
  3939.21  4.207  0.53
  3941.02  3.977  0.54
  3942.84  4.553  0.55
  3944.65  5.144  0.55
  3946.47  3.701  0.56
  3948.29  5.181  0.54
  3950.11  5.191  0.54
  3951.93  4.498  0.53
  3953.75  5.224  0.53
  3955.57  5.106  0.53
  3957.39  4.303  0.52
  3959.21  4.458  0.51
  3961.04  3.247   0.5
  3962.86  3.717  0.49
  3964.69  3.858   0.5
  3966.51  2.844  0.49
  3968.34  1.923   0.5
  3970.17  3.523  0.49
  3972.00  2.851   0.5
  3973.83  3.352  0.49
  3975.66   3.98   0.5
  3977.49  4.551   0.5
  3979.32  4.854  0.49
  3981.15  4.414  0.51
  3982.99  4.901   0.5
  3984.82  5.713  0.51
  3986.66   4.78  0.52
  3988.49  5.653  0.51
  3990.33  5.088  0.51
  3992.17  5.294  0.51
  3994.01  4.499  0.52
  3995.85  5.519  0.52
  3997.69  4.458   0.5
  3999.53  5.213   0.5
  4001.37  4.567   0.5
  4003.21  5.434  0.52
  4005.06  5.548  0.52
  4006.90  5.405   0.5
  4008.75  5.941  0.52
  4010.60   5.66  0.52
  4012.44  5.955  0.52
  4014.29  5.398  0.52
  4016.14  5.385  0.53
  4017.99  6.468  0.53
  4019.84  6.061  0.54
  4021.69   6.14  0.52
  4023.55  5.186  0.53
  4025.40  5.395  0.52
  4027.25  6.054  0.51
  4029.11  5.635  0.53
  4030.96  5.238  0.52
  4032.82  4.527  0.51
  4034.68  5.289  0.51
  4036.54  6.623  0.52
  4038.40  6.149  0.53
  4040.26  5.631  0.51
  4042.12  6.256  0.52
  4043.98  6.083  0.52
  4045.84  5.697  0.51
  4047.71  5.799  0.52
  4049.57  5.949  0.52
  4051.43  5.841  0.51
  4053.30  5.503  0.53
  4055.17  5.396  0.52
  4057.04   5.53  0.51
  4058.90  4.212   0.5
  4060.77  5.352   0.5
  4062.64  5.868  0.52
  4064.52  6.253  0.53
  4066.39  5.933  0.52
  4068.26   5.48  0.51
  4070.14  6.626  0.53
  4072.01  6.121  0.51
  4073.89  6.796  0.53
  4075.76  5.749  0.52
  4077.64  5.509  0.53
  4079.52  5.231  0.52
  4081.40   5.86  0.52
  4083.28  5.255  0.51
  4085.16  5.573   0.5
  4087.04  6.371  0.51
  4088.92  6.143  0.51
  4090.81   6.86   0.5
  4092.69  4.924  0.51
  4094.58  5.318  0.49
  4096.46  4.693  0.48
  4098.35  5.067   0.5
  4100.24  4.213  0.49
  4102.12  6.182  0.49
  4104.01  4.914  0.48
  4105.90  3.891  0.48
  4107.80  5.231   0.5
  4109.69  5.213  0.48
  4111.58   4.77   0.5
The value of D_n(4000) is 1.42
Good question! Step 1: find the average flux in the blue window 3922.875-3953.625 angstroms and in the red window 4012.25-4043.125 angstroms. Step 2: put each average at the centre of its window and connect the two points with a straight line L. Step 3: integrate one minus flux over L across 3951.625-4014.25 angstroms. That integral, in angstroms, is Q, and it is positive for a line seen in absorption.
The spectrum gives 3.7 angstroms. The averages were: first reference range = 4.04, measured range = 4.61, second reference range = 5.72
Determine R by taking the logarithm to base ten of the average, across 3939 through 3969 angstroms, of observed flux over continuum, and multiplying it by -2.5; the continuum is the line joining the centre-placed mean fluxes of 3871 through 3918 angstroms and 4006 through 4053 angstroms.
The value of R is 0.17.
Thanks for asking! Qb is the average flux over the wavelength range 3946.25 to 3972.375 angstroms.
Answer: 4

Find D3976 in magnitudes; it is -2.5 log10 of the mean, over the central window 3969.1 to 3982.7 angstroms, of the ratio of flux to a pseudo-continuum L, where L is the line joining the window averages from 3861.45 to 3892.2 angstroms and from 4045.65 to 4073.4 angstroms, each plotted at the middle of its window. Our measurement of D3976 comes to 0.28 mag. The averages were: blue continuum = 4.39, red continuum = 5.72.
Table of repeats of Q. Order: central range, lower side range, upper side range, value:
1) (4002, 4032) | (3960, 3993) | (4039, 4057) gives -3.5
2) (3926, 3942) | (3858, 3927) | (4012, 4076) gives 4.4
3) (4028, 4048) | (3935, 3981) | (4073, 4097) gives -2.3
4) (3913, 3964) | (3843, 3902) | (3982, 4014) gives 5.6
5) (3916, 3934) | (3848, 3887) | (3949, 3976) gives 0.1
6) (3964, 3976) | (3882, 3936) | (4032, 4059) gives 4.1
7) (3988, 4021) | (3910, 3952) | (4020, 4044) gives -0.6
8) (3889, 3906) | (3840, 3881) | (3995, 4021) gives 2.4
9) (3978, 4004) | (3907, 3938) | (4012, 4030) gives 1.3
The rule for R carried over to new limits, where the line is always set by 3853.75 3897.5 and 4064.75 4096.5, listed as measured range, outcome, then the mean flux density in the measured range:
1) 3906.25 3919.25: -0.052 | 4.74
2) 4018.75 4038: -0.041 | 5.64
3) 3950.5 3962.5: 0.091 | 4.47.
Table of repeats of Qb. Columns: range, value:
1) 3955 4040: 4.93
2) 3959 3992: 4.12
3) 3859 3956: 4.33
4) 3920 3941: 3.8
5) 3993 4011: 5.21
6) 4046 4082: 5.73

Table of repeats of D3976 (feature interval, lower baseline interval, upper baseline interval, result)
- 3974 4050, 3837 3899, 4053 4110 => -0.064 mag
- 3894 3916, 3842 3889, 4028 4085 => 0.044 mag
